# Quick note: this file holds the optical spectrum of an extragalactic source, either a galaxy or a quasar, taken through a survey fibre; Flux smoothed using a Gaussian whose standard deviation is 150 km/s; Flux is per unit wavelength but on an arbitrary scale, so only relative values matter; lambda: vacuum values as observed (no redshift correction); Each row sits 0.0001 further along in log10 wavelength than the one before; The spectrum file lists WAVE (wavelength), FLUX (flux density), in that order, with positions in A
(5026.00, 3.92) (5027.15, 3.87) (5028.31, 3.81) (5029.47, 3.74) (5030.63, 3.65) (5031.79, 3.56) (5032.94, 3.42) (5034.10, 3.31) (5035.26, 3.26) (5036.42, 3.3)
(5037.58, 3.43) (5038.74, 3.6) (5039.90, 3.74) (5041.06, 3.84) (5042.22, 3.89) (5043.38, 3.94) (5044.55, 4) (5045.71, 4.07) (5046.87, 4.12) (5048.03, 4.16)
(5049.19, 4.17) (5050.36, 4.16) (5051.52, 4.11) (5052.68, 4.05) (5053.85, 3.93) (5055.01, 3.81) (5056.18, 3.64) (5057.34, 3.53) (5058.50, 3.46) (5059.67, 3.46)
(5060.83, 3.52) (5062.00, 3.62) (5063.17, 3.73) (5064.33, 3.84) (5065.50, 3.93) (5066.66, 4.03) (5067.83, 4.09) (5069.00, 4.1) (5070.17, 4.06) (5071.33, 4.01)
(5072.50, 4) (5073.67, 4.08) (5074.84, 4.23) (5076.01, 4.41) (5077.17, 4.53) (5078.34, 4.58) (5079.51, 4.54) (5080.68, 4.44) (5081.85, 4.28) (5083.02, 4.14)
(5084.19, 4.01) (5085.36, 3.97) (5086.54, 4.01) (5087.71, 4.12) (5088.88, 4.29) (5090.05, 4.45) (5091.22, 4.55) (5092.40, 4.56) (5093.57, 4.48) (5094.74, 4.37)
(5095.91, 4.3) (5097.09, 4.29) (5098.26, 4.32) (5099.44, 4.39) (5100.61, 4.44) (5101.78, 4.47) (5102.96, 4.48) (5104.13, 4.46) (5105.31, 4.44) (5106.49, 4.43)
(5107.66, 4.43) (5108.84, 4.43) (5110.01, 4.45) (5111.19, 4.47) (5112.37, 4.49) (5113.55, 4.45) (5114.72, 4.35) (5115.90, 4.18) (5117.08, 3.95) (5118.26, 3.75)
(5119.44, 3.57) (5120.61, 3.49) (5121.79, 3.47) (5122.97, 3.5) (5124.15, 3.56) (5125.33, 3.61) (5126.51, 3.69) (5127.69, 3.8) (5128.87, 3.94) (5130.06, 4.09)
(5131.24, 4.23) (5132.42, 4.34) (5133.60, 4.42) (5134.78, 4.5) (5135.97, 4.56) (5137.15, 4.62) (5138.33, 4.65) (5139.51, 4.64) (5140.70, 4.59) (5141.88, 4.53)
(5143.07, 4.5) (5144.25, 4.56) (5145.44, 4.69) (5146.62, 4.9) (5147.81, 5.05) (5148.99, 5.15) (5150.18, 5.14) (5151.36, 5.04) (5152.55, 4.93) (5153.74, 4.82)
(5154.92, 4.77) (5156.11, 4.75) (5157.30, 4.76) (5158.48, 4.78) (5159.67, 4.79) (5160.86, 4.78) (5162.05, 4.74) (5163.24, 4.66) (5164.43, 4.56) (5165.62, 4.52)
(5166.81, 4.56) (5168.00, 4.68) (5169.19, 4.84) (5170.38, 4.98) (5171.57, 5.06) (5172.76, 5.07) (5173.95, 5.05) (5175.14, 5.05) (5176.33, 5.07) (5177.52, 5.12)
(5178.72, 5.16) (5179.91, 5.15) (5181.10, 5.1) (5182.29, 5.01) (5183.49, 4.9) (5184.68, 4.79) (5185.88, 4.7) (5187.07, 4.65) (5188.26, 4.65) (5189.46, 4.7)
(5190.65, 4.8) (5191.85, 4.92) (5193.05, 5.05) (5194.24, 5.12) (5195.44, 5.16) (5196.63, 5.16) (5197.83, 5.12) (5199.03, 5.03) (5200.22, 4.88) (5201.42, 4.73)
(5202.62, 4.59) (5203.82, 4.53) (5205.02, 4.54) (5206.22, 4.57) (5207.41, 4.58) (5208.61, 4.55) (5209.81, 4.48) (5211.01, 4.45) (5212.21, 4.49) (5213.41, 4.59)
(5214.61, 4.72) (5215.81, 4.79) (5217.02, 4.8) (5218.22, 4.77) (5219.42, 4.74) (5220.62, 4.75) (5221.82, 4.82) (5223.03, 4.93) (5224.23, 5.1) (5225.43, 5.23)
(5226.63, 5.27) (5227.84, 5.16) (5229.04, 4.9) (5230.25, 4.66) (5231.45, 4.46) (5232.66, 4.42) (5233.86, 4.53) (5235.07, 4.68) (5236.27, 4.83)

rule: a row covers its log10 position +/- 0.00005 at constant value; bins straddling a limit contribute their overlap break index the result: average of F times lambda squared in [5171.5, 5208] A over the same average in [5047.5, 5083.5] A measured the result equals 1.3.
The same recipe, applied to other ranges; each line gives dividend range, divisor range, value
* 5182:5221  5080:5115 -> 1.14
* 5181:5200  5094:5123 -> 1.20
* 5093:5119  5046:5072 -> 1.14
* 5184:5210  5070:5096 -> 1.17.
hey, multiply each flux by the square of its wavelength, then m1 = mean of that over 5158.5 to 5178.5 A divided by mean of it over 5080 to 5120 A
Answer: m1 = 1.16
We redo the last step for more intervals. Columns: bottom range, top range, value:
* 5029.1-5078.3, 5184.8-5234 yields 1.32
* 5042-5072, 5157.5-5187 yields 1.31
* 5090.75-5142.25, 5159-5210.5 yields 1.17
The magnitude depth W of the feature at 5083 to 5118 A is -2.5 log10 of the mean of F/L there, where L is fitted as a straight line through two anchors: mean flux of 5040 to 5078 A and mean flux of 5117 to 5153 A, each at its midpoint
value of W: -0.048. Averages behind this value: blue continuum 3.96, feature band 4.34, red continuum 4.31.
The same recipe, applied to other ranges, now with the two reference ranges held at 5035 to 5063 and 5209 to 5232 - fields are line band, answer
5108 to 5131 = 0.06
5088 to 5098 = -0.09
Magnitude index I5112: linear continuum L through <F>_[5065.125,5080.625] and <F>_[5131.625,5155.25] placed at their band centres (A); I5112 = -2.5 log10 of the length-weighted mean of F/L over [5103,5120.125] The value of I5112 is 0.05 mag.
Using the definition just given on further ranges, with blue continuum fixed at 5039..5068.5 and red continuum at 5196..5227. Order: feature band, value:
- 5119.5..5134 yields 0.124 mag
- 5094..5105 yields -0.067 mag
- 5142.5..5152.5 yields -0.111 mag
